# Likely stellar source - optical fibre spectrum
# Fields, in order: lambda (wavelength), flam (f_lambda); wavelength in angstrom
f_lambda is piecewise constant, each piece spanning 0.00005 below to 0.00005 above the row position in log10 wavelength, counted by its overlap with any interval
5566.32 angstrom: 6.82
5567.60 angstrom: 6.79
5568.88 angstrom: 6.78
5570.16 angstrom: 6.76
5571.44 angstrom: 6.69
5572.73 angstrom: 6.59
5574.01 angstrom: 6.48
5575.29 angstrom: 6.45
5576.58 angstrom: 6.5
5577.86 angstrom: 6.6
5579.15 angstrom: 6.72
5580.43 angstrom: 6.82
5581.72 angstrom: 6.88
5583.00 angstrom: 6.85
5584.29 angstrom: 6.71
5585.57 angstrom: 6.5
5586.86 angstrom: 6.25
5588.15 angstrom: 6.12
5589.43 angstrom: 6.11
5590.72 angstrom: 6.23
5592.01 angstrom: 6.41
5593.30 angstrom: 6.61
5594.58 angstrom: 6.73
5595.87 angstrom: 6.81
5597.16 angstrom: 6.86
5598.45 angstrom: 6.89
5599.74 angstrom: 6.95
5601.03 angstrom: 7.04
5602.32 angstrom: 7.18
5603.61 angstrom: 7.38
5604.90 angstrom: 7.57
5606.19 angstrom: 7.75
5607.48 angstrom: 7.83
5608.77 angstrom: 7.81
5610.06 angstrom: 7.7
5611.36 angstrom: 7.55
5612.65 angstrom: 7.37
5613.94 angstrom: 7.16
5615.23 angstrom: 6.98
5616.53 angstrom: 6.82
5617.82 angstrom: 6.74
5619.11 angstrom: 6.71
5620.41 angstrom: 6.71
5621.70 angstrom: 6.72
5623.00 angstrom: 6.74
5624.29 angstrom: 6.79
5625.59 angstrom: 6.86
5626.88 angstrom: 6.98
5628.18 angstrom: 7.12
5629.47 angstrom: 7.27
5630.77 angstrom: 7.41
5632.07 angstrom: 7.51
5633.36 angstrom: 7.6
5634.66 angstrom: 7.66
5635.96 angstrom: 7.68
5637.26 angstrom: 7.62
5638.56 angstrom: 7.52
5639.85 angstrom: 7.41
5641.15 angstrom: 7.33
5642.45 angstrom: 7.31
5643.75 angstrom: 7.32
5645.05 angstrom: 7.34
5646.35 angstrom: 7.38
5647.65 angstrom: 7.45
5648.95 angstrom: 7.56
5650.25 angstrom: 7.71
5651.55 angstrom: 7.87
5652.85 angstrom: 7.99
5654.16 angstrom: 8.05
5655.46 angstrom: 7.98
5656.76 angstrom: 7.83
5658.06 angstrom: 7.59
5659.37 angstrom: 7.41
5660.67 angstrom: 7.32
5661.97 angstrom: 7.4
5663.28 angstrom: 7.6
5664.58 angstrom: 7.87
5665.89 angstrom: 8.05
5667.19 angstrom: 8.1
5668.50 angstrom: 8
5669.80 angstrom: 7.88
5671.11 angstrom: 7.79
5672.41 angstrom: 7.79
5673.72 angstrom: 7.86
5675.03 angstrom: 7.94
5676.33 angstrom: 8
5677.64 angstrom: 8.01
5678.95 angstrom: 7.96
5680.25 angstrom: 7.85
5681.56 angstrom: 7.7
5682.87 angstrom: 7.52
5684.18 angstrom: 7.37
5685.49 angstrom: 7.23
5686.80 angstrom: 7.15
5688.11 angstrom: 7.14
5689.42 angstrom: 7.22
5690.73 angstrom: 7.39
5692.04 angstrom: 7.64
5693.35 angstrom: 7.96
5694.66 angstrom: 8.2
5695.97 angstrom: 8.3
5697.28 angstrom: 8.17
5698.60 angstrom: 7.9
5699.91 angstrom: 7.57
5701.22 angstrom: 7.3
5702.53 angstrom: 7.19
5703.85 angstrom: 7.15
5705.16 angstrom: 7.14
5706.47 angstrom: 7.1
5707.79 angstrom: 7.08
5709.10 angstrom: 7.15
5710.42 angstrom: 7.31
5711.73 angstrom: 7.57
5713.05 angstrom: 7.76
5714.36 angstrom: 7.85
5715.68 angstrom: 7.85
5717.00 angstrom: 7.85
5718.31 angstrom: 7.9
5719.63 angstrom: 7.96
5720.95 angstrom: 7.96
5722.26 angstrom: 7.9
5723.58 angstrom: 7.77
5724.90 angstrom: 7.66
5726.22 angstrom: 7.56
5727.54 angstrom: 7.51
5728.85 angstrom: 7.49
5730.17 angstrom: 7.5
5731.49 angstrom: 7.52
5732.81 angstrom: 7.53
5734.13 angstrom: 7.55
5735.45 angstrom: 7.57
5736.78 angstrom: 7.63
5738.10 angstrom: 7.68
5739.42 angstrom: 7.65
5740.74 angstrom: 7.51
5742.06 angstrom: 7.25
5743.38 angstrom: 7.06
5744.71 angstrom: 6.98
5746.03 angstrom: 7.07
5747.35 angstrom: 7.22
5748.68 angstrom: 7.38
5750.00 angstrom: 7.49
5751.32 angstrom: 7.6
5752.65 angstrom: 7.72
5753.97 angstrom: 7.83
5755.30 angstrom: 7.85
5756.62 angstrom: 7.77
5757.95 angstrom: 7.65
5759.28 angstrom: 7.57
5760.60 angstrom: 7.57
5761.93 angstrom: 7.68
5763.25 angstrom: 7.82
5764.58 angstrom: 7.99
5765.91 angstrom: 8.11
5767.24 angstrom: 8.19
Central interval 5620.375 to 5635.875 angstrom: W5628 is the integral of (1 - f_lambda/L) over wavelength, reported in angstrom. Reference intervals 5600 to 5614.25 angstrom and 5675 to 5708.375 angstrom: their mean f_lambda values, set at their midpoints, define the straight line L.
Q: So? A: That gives 0.7 angstrom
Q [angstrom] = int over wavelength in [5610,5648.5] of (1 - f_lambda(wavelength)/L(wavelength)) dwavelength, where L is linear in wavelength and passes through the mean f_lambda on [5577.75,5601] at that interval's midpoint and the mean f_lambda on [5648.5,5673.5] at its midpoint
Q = 0.3 angstrom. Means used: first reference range 6.62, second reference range 7.78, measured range 7.22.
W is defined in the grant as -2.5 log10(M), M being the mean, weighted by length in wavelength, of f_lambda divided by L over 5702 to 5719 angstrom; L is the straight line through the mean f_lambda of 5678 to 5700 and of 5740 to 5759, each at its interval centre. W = 0.020 mag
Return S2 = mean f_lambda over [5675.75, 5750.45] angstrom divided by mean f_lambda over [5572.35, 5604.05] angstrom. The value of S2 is 1.1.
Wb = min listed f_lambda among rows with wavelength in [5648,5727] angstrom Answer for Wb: 7.08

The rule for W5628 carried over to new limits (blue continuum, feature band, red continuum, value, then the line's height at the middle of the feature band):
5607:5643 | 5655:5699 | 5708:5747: -2.0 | 7.41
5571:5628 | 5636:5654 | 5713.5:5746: -1.1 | 7.13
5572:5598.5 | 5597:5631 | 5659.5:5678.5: -0.7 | 7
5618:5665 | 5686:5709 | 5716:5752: 0.0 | 7.49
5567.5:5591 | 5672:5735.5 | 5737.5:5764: -3.2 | 7.26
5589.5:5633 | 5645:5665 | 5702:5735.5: -1.1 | 7.26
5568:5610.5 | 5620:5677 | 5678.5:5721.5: -2.3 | 7.23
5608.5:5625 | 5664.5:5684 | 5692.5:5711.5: -1.3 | 7.38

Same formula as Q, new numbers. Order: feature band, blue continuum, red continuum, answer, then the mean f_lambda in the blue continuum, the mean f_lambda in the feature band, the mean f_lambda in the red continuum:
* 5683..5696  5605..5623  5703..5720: -0.2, 7.21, 7.52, 7.5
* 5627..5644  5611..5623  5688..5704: -0.8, 6.95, 7.43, 7.66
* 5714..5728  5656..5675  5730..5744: -0.5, 7.76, 7.8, 7.5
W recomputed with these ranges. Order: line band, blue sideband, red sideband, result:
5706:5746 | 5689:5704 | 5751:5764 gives 0.02 mag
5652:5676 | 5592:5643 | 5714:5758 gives -0.07 mag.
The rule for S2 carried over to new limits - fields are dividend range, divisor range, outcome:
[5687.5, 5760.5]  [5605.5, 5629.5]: 1.06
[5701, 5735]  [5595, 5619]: 1.04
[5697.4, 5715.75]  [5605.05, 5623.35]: 1.03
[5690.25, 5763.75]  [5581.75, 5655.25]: 1.06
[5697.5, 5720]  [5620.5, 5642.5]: 1.04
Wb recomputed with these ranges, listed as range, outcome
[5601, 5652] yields 6.71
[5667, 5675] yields 7.79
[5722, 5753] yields 6.98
